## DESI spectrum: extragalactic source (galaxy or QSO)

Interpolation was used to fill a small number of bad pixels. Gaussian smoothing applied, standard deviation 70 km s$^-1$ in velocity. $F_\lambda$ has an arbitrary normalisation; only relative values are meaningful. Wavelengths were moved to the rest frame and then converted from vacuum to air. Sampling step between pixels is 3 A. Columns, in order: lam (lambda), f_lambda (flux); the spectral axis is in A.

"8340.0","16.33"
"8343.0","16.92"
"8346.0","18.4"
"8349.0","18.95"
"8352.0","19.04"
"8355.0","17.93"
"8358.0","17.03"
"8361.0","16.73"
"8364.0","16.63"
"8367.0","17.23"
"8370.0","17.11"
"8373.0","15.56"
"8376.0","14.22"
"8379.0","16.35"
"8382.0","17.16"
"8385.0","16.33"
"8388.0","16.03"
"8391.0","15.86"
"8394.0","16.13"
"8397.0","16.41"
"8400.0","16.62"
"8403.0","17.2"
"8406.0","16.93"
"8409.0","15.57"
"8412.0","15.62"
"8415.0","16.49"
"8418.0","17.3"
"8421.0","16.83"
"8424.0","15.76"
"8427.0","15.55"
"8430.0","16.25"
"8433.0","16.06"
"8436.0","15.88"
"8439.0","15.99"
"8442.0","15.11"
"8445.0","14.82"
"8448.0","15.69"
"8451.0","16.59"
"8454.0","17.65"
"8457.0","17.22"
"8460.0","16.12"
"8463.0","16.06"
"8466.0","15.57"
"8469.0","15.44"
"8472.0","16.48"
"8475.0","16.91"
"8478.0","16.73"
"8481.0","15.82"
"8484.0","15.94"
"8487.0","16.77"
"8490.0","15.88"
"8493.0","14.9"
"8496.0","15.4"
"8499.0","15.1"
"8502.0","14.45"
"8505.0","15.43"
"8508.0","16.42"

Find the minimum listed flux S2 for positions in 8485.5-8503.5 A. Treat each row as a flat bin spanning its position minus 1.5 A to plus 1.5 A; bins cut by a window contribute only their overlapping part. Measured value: 14.45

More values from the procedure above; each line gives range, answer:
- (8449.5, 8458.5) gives 16.59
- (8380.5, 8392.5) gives 15.86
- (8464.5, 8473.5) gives 15.44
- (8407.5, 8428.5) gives 15.55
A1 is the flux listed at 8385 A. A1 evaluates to 16.33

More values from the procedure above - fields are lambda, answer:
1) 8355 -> 17.93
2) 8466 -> 15.57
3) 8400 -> 16.62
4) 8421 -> 16.83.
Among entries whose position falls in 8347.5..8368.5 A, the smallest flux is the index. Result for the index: 16.63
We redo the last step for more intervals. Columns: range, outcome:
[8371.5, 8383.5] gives 14.22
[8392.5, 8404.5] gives 16.13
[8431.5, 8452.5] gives 14.82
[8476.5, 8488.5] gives 15.82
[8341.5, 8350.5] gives 16.92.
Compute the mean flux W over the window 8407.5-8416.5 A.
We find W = 15.9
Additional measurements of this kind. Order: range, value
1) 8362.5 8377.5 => 16.1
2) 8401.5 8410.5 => 16.6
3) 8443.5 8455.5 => 16.2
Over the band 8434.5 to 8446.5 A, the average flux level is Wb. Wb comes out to 15.4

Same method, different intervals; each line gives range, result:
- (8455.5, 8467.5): 16.2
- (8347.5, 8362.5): 17.9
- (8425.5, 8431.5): 15.9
